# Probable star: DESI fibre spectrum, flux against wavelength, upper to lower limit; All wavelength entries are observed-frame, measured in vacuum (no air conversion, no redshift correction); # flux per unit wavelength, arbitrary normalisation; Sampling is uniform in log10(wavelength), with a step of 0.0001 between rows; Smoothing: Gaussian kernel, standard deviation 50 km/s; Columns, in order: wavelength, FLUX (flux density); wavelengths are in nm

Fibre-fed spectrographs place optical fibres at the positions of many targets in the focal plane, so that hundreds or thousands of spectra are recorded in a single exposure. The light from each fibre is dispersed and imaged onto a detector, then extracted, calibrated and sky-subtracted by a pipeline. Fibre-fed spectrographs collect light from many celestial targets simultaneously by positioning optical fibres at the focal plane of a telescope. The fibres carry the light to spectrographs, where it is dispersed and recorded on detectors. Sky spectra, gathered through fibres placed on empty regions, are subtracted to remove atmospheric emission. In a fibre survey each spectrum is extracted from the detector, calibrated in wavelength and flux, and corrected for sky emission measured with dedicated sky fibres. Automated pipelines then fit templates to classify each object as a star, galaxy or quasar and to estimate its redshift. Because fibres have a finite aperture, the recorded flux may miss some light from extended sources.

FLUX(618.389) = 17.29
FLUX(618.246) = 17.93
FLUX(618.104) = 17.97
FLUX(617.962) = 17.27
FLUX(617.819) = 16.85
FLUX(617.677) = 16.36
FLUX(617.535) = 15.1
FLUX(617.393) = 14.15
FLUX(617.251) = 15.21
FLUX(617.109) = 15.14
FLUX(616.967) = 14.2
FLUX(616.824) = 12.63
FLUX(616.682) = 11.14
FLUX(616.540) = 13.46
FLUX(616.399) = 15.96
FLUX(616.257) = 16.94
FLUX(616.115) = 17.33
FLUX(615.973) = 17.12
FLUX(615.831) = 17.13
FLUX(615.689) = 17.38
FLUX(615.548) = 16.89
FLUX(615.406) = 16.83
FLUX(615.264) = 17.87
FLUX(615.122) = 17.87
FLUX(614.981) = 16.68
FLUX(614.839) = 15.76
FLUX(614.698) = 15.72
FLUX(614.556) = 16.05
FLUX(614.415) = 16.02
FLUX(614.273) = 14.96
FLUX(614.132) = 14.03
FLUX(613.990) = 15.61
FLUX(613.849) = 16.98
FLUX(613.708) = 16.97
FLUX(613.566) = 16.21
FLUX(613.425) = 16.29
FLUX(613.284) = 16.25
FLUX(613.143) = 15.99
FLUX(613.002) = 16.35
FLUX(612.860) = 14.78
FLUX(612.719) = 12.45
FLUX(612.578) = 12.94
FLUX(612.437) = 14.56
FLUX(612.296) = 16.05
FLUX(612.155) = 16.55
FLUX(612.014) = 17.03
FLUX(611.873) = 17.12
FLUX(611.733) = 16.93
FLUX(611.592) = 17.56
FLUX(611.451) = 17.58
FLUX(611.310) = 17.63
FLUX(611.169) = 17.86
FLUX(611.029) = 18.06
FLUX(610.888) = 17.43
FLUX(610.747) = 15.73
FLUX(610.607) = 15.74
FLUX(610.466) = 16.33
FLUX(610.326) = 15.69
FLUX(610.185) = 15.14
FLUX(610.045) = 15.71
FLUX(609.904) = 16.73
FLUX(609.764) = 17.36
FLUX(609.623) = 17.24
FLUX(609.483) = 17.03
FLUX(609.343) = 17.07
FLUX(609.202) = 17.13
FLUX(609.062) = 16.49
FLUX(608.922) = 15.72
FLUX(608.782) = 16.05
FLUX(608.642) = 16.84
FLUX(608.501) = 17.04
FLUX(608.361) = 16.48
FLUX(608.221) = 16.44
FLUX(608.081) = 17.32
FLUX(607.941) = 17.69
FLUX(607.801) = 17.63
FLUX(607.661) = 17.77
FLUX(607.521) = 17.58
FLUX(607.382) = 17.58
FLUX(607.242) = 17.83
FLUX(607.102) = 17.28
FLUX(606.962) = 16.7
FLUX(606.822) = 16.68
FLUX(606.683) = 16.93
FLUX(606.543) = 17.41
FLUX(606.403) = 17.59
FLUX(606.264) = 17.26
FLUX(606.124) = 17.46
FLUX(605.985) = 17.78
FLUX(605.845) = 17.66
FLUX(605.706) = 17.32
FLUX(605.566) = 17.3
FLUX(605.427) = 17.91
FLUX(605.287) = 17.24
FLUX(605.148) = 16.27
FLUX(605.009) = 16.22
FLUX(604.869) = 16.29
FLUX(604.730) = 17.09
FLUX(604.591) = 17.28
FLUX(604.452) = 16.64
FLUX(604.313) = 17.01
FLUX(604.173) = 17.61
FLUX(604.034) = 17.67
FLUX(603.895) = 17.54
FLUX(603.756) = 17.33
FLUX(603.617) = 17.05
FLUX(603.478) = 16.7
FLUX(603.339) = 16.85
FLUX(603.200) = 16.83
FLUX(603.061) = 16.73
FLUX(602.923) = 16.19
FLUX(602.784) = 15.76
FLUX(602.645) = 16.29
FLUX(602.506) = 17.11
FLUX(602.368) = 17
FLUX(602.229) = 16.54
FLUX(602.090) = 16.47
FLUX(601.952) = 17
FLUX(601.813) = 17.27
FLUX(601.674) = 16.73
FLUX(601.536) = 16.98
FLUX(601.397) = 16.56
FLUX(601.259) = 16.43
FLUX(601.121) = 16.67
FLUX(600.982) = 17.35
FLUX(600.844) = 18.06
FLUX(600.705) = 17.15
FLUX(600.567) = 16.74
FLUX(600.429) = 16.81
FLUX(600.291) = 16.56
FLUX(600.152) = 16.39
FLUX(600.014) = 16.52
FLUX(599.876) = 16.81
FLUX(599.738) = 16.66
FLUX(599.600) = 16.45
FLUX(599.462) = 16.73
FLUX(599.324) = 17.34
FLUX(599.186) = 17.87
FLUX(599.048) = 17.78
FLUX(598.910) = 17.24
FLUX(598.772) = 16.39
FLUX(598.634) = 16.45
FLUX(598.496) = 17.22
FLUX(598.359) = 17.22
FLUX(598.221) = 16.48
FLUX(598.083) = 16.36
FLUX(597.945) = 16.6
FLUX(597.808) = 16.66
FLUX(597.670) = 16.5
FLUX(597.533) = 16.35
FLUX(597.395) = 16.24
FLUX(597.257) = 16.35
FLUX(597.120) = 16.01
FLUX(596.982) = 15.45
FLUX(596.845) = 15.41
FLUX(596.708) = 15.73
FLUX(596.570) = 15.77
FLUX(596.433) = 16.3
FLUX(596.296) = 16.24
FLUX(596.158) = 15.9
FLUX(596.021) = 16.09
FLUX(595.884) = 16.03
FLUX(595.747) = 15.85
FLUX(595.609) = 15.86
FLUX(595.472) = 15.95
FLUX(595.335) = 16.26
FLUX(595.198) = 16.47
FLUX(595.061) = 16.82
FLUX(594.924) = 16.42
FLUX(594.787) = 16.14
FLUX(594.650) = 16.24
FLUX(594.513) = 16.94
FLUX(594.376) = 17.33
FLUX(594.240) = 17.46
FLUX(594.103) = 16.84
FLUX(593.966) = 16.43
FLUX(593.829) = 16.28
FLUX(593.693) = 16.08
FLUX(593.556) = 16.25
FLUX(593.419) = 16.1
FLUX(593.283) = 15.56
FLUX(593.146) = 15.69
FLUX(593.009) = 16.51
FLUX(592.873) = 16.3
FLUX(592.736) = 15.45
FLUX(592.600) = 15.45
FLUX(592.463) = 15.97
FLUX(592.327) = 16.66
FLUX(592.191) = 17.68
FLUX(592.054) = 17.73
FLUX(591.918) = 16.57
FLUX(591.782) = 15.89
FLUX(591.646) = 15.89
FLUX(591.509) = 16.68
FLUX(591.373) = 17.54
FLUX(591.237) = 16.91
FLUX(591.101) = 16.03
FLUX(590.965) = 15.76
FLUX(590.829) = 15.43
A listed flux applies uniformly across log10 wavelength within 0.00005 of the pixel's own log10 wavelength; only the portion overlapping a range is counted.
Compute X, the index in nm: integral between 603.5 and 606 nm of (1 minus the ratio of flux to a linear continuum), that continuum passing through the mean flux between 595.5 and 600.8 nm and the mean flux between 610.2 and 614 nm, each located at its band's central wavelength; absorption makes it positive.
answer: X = -0.12 nm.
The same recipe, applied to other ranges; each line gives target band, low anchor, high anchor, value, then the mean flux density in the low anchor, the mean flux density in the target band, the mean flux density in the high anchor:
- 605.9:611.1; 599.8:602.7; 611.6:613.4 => -0.27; 16.8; 16.9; 15.7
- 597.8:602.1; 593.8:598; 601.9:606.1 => -0.07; 16.3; 16.9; 17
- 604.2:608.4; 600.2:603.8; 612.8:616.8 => -0.16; 16.8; 17.2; 16.1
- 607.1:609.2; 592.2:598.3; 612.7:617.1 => -0.14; 16.2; 17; 15.8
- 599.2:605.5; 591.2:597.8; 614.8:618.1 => -0.27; 16.3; 16.9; 15.9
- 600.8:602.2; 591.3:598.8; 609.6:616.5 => -0.05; 16.3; 16.9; 16.3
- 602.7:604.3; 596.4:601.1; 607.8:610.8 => -0.03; 16.6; 16.9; 16.6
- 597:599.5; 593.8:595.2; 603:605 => 0.01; 16.7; 16.7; 17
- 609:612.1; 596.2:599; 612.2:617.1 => -0.20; 16.4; 16.8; 15.7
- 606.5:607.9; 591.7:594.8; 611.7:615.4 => -0.11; 16.4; 17.3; 15.9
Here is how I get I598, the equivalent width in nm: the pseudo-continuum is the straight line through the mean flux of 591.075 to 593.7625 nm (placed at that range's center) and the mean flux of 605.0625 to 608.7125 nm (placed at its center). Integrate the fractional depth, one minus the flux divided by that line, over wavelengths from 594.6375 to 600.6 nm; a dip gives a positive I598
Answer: 0.08 nm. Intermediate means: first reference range 16.4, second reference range 17.3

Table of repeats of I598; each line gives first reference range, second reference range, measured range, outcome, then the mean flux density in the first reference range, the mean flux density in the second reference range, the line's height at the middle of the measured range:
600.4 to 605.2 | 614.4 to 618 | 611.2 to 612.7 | -0.010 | 16.9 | 15.9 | 16.2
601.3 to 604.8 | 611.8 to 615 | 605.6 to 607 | -0.066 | 16.9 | 15.7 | 16.5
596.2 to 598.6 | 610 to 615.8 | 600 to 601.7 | -0.060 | 16.3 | 16.2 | 16.3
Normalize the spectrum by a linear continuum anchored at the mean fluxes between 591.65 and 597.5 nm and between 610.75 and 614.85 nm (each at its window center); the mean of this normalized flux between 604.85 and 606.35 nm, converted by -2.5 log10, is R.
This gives -0.066 mag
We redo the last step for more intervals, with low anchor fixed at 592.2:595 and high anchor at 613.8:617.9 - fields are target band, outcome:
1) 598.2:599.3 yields -0.059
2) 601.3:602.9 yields -0.037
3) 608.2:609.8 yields -0.052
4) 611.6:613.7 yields 0.005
